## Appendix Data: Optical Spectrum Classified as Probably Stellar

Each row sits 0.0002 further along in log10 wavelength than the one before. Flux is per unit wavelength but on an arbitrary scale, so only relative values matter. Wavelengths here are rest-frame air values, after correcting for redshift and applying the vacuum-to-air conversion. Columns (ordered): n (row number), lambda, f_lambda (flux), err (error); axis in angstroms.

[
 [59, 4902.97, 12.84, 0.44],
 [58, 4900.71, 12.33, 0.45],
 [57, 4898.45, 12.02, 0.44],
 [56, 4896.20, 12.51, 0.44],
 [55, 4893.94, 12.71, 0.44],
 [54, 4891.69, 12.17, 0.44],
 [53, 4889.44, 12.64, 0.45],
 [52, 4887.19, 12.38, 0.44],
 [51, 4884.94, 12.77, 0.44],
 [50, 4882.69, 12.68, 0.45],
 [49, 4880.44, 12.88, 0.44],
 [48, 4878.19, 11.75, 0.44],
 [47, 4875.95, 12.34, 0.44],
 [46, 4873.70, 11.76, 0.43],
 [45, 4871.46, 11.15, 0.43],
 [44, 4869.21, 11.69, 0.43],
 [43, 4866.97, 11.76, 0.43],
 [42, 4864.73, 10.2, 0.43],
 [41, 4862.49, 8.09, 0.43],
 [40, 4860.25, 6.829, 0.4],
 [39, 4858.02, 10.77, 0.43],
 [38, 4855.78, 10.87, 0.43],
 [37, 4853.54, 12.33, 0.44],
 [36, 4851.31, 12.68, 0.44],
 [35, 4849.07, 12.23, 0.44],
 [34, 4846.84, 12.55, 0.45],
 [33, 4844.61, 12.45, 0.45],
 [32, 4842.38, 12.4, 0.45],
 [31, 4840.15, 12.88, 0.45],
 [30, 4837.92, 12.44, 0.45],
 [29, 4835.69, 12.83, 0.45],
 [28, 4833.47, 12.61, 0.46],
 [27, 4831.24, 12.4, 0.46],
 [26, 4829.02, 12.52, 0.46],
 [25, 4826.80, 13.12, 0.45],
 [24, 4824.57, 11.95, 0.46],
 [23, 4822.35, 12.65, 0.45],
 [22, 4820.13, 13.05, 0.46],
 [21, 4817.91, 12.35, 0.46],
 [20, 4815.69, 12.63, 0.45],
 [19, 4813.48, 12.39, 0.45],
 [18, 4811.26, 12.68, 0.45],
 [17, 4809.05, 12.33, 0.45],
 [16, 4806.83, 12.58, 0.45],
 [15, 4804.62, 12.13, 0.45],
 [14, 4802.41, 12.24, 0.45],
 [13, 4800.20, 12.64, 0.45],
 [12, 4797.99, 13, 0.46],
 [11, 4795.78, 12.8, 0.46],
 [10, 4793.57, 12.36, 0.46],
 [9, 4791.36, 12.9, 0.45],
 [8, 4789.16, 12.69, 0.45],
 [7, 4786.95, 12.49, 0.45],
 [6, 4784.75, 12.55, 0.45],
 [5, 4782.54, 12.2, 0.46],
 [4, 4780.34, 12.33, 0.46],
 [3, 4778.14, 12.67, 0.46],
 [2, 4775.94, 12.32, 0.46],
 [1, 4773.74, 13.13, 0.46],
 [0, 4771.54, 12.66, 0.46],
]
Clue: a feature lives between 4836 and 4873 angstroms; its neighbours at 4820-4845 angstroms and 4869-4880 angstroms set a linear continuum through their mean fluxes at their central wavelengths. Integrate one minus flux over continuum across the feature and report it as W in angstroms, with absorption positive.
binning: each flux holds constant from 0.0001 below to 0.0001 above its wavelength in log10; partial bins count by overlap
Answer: 2.5 angstroms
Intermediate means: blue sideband 12.6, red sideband 11.8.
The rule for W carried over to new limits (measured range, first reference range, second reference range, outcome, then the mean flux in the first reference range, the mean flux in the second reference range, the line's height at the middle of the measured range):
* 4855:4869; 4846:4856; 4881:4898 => 2.8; 12.2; 12.5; 12.3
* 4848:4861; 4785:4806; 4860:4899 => 1.0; 12.6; 11.7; 11.9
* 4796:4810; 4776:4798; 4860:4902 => -0.1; 12.6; 11.7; 12.4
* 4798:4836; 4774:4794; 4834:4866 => -1.8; 12.5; 11.4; 12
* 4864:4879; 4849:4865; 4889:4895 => -0.4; 10.4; 12.5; 11.3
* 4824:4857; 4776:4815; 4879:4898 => 0.3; 12.5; 12.6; 12.5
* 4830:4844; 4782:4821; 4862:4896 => -0.4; 12.6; 11.9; 12.3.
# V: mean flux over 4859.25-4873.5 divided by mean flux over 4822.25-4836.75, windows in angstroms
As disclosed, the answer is 0.8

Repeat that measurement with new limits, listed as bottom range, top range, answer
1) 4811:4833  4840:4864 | 0.89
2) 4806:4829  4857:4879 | 0.85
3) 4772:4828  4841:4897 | 0.93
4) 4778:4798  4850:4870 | 0.84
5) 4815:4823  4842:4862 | 0.89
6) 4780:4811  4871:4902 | 0.98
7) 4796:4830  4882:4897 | 1.00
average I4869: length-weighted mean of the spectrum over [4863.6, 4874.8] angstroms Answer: 11.3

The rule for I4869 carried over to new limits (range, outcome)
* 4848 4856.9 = 12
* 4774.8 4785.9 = 12.4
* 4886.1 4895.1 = 12.5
